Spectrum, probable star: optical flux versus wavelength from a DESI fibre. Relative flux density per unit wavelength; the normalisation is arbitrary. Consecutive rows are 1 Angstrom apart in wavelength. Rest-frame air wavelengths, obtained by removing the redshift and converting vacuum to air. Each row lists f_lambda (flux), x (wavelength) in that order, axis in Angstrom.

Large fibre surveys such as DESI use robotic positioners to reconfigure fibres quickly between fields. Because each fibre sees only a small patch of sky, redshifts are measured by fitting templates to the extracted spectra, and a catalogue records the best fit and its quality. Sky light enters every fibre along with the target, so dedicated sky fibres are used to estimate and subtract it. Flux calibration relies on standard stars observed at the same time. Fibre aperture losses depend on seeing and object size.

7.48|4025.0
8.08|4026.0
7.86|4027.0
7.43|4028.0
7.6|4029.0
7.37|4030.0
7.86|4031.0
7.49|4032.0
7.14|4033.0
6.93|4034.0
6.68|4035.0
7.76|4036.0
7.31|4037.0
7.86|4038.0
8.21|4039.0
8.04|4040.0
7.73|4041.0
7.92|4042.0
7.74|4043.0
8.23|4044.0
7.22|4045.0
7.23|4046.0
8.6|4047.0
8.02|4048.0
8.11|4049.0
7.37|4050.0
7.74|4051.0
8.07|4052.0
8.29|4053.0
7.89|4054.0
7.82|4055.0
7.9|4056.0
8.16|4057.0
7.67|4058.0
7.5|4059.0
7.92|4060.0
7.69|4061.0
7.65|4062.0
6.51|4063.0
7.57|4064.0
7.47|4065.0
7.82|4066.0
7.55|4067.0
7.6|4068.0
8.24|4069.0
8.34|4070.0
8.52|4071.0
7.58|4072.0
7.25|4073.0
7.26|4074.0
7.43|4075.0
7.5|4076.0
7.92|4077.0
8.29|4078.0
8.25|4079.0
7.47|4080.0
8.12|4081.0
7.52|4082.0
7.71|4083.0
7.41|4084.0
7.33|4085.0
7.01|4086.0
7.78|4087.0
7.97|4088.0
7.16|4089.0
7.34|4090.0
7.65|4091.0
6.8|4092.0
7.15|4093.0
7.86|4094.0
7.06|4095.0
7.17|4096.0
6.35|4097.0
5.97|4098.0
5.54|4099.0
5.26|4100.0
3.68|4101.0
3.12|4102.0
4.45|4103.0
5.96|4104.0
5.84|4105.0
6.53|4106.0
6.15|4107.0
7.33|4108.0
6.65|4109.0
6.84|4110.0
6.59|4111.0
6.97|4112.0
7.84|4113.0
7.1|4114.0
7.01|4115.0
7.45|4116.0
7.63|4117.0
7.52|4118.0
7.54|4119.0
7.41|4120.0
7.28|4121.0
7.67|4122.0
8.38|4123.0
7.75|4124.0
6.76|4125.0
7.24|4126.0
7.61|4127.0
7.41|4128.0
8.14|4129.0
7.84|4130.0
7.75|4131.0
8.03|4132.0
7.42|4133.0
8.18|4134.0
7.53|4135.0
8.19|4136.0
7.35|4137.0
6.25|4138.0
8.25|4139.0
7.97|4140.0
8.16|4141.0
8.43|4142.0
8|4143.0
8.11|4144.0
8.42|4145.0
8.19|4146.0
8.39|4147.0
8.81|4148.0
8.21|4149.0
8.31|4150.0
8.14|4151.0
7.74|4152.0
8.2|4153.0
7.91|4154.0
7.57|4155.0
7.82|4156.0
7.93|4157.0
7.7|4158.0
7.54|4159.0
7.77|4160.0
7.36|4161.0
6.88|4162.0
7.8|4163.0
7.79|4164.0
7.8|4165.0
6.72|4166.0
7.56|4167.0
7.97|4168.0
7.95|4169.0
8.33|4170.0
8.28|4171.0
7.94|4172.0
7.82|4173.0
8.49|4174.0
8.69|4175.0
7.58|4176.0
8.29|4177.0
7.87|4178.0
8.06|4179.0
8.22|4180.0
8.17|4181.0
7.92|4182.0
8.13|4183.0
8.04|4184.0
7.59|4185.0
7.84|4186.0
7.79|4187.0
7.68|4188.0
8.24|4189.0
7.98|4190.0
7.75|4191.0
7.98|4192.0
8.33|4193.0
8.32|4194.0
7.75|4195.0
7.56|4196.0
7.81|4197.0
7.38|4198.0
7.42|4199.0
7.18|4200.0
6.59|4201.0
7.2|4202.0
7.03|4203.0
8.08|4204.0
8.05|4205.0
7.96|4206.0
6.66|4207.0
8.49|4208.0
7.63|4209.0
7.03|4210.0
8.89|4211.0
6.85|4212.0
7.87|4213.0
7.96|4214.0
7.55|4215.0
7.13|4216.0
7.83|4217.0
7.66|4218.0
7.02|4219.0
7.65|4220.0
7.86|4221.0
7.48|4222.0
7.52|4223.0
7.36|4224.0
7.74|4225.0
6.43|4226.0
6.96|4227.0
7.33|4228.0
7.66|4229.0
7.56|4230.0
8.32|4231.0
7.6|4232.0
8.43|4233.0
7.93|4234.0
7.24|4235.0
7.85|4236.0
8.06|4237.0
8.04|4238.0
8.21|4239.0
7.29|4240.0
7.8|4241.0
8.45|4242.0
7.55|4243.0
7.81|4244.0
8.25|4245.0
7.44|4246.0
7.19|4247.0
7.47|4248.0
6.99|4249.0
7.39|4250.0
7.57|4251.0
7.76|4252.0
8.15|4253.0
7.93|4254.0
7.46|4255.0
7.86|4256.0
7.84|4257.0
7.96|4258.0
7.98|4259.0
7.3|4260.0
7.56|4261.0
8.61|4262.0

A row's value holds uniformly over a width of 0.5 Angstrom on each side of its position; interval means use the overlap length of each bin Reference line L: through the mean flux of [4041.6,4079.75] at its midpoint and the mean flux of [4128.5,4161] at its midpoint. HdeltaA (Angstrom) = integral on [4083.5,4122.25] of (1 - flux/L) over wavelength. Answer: 5.5 Angstrom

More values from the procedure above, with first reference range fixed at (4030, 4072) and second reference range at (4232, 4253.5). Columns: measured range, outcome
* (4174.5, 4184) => -0.4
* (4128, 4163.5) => -0.7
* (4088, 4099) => 1.0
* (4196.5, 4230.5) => 1.1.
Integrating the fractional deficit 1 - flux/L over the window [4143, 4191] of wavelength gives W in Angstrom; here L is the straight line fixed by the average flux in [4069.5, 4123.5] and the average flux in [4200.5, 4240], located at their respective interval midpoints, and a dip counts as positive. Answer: -3.8 Angstrom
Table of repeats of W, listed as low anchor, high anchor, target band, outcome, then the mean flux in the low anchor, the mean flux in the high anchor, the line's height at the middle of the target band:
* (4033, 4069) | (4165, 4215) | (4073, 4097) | 0.7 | 7.71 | 7.81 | 7.73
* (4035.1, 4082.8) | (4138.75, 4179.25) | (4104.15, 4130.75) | 2.2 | 7.77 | 7.97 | 7.89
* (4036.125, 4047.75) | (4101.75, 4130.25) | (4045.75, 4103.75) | 1.1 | 7.83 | 6.99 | 7.46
